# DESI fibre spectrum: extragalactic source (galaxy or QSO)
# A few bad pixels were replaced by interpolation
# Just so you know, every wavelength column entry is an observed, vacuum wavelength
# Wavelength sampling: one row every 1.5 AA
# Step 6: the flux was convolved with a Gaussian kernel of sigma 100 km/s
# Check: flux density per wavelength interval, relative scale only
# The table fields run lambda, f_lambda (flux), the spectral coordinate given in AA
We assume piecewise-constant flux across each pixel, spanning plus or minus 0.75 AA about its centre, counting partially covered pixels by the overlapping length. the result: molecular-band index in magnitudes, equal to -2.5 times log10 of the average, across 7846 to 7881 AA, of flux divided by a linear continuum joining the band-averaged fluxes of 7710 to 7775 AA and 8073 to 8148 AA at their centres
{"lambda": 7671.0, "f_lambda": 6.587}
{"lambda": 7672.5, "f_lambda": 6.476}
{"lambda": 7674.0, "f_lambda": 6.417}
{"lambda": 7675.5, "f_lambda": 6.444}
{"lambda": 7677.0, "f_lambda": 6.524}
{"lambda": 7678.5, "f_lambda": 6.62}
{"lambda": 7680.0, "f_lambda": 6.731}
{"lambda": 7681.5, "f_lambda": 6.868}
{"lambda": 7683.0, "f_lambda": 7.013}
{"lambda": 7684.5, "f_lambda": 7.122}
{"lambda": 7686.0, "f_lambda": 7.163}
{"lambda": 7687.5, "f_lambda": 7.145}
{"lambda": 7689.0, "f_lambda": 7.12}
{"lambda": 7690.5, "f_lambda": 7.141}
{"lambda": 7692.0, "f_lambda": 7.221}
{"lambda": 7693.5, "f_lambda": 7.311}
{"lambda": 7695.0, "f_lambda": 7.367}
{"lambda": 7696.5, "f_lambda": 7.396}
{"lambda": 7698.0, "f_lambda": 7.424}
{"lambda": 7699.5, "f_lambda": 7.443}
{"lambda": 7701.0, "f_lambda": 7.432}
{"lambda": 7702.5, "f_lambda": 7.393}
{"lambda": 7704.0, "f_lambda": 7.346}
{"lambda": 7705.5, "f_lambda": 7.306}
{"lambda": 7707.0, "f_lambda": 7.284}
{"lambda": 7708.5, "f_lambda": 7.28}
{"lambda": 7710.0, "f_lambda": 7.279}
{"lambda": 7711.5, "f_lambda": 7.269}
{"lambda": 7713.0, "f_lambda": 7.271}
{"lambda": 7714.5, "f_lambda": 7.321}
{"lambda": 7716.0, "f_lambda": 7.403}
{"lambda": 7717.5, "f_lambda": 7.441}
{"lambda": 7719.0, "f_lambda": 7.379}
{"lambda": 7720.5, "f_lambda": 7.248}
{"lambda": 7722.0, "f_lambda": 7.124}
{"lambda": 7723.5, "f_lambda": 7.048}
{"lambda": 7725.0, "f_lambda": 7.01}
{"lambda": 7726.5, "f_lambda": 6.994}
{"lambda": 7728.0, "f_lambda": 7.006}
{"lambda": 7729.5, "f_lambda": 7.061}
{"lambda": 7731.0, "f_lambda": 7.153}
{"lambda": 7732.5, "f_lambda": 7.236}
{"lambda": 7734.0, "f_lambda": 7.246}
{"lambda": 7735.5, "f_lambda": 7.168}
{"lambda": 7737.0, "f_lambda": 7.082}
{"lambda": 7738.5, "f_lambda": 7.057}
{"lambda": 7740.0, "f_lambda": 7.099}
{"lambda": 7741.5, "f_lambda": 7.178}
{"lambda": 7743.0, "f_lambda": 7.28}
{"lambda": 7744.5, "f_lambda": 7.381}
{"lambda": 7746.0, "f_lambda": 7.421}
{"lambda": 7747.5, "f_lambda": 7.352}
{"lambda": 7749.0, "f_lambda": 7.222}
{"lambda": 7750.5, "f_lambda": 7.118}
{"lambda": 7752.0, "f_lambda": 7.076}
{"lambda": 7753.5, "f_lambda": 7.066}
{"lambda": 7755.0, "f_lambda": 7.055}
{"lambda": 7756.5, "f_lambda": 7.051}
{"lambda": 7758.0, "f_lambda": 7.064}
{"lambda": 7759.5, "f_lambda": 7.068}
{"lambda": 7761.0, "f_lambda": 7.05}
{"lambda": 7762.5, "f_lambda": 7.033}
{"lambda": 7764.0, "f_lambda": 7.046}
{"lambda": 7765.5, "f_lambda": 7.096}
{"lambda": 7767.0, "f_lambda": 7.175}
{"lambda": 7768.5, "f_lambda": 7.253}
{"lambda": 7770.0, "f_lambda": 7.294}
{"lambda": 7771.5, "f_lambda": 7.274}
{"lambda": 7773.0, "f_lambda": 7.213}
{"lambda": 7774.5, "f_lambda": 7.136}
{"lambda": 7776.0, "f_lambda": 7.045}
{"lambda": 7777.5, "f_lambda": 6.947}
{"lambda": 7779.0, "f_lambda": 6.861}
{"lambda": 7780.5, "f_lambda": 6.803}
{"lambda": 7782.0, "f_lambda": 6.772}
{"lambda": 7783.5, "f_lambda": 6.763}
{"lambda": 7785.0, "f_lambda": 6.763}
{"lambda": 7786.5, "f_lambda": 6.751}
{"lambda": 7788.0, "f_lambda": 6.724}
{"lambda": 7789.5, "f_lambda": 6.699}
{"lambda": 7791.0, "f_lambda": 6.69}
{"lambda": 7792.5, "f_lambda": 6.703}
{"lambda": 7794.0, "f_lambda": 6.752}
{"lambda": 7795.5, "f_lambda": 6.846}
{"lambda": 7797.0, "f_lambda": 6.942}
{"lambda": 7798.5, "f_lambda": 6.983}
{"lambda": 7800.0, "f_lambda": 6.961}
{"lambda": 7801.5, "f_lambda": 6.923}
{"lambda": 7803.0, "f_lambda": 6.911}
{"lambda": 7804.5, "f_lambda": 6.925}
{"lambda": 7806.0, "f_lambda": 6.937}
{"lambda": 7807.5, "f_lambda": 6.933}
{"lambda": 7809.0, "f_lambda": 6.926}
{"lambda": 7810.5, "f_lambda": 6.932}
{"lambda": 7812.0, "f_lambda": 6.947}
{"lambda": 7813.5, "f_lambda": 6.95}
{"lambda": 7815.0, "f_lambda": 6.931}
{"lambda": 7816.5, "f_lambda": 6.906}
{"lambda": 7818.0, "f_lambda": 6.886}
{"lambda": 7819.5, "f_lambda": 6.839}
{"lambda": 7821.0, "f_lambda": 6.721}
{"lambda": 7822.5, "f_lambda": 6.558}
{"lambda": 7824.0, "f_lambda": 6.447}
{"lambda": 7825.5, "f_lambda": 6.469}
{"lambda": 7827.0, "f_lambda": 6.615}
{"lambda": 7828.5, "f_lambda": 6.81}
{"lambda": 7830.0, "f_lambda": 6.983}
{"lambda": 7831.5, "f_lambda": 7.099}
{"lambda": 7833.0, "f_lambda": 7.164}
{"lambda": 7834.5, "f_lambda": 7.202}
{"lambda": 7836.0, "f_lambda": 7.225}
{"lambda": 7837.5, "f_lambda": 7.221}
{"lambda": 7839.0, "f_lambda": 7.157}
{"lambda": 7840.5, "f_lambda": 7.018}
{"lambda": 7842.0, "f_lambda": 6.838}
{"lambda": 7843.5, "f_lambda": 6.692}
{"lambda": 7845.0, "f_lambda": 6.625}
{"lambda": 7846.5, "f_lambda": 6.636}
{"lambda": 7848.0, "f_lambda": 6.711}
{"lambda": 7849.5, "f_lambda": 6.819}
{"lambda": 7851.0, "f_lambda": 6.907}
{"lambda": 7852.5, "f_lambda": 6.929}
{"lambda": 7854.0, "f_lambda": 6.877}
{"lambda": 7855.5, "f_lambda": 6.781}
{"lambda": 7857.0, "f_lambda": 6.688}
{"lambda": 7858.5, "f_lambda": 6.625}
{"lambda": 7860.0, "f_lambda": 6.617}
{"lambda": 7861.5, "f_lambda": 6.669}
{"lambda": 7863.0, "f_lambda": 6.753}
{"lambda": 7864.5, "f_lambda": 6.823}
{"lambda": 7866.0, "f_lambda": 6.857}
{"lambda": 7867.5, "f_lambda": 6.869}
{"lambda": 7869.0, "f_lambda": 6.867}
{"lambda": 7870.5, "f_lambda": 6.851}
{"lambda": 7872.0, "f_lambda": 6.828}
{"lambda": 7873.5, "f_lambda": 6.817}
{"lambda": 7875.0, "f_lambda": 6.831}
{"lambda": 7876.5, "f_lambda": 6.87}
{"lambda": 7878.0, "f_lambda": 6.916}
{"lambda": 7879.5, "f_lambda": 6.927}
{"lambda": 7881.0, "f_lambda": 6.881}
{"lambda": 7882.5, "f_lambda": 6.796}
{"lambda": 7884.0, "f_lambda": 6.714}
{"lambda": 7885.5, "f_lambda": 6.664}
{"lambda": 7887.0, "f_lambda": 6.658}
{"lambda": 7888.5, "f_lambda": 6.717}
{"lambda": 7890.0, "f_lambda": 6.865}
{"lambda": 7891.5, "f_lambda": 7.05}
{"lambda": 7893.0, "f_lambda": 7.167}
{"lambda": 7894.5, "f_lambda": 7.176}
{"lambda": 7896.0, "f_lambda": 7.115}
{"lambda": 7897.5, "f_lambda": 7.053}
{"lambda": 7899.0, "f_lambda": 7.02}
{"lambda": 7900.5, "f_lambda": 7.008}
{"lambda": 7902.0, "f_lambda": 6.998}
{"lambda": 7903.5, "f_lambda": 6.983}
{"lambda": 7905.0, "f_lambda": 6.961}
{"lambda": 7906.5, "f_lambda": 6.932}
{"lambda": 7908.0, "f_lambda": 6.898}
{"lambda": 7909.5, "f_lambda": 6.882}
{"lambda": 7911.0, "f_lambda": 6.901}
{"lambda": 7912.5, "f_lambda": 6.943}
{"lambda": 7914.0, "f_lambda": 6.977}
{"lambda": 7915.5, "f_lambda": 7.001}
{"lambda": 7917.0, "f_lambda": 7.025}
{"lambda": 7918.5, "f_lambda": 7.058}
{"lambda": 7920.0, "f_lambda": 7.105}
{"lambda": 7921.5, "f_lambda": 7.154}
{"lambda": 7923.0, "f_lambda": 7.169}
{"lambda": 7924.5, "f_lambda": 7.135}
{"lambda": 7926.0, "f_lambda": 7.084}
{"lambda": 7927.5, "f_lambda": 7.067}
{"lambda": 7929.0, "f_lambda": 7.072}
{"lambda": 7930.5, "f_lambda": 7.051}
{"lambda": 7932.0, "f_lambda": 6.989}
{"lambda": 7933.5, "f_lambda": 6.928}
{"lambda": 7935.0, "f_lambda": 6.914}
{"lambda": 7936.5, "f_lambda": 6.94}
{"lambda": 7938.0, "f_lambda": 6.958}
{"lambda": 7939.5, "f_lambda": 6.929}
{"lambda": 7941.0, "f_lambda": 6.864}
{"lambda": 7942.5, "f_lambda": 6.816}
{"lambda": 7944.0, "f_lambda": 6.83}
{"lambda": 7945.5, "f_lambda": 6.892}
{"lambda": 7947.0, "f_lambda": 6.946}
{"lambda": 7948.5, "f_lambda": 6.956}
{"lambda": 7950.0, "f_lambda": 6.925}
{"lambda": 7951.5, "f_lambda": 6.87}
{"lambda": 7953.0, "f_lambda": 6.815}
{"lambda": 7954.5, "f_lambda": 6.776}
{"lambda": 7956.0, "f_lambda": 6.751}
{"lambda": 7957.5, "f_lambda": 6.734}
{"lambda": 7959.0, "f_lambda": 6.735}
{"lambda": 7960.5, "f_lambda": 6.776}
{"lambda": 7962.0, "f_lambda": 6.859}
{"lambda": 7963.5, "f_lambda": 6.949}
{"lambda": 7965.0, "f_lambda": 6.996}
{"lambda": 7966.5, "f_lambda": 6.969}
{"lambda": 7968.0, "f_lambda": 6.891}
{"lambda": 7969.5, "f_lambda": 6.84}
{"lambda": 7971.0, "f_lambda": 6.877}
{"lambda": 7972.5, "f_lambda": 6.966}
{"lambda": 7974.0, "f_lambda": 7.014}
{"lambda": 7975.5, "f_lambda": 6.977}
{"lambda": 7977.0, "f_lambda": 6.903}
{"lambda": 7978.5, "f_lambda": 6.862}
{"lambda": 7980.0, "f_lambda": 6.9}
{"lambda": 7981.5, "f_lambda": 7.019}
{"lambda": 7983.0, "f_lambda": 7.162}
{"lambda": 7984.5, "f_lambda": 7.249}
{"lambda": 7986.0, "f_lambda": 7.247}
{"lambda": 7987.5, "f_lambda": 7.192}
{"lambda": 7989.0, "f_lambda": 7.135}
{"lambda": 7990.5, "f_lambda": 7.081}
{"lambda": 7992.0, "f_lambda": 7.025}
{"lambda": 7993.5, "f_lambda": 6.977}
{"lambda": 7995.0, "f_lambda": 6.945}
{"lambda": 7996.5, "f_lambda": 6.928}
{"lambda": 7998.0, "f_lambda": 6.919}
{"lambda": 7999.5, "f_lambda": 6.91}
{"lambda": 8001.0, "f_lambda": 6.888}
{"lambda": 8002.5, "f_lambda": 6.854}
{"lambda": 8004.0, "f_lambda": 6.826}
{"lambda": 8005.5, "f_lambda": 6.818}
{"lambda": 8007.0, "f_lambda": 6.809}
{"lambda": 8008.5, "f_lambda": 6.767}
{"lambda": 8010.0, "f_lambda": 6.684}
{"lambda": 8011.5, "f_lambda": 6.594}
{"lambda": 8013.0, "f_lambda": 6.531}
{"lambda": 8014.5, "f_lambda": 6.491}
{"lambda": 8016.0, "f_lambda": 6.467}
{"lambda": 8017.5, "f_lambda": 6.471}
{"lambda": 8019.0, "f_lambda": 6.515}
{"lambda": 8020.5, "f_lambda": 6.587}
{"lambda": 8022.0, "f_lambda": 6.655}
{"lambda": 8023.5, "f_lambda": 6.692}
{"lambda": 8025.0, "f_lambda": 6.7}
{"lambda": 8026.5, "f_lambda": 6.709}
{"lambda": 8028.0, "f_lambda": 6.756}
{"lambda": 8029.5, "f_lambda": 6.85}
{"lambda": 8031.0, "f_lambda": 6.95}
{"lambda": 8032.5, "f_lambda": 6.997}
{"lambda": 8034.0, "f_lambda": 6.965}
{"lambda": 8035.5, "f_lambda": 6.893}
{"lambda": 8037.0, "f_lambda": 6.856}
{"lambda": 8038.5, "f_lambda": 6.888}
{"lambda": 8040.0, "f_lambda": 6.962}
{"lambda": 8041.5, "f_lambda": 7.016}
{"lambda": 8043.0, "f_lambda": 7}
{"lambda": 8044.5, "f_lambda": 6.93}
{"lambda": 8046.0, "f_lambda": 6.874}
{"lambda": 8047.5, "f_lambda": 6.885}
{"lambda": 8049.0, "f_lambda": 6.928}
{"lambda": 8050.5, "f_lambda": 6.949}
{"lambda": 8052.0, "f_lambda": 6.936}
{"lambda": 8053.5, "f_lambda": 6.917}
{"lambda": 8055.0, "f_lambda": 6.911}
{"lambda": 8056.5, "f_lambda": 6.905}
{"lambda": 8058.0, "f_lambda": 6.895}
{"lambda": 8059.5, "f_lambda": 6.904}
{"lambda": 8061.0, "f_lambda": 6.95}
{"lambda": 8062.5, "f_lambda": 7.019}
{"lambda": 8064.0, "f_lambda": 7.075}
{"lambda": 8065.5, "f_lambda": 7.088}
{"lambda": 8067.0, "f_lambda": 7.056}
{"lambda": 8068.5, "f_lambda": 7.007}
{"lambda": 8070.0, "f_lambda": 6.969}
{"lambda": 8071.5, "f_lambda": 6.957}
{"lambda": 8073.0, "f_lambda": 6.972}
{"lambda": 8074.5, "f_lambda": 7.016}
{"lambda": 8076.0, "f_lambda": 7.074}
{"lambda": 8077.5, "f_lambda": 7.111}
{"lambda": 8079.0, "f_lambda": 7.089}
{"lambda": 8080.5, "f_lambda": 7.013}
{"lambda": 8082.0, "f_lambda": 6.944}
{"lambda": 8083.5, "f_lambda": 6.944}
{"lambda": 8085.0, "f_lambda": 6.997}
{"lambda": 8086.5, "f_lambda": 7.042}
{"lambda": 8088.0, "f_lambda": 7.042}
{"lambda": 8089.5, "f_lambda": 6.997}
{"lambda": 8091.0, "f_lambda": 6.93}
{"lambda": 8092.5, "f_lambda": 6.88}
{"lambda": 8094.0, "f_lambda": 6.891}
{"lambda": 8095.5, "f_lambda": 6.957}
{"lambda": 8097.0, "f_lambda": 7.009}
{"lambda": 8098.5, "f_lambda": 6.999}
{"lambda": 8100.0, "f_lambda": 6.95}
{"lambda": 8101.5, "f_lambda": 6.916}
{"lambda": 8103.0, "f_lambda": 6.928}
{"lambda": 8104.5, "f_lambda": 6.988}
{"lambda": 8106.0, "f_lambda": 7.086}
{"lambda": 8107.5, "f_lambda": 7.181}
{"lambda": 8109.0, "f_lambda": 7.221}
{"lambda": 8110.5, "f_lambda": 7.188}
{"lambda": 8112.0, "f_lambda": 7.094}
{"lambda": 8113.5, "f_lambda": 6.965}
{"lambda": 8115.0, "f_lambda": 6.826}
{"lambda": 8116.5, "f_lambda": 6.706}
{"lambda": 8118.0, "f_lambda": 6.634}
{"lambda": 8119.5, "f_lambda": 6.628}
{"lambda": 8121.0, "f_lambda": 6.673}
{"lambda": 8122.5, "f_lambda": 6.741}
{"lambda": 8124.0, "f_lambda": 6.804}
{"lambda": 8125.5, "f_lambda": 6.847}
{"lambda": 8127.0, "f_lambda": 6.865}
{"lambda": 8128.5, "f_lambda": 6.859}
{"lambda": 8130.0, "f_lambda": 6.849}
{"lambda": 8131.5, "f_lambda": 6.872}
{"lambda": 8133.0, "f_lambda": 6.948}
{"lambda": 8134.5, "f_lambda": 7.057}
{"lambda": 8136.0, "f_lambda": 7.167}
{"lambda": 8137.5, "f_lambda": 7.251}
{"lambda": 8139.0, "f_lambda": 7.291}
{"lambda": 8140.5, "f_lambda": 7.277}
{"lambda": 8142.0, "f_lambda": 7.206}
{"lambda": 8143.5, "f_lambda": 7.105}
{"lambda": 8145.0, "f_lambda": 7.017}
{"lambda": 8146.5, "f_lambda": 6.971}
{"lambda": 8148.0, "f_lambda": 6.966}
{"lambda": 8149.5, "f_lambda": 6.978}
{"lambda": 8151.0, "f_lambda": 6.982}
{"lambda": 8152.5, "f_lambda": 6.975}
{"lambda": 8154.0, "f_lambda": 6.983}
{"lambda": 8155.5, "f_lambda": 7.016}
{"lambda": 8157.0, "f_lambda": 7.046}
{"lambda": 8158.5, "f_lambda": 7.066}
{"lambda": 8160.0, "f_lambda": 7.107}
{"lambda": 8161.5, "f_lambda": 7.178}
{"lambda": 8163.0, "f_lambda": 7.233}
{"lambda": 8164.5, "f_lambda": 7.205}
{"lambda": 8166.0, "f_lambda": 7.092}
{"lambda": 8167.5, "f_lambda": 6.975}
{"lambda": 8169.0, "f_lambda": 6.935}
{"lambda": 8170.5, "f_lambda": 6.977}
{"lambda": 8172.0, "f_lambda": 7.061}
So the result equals 0.05 mag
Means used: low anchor 7.18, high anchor 6.98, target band 6.81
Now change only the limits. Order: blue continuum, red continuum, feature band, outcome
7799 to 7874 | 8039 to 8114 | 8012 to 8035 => 0.04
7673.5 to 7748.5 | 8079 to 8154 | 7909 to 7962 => 0.02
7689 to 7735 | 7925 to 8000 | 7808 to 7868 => 0.04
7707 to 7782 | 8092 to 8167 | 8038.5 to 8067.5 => 0.01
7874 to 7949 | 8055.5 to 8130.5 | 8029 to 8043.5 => 0.00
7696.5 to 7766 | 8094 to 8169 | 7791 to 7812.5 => 0.04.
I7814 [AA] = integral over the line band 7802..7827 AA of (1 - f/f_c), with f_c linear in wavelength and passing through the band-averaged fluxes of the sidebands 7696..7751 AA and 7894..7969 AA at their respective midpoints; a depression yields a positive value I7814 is 1.0 AA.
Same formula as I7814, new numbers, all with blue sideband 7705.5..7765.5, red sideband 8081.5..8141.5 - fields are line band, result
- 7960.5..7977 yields 0.3 AA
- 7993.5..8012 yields 0.5 AA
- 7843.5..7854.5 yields 0.5 AA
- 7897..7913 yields 0.3 AA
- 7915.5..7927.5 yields 0.0 AA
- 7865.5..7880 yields 0.5 AA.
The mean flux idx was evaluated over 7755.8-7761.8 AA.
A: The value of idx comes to 7.06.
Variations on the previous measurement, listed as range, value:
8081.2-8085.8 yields 6.96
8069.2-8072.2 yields 6.96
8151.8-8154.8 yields 6.98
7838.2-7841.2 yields 7.09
